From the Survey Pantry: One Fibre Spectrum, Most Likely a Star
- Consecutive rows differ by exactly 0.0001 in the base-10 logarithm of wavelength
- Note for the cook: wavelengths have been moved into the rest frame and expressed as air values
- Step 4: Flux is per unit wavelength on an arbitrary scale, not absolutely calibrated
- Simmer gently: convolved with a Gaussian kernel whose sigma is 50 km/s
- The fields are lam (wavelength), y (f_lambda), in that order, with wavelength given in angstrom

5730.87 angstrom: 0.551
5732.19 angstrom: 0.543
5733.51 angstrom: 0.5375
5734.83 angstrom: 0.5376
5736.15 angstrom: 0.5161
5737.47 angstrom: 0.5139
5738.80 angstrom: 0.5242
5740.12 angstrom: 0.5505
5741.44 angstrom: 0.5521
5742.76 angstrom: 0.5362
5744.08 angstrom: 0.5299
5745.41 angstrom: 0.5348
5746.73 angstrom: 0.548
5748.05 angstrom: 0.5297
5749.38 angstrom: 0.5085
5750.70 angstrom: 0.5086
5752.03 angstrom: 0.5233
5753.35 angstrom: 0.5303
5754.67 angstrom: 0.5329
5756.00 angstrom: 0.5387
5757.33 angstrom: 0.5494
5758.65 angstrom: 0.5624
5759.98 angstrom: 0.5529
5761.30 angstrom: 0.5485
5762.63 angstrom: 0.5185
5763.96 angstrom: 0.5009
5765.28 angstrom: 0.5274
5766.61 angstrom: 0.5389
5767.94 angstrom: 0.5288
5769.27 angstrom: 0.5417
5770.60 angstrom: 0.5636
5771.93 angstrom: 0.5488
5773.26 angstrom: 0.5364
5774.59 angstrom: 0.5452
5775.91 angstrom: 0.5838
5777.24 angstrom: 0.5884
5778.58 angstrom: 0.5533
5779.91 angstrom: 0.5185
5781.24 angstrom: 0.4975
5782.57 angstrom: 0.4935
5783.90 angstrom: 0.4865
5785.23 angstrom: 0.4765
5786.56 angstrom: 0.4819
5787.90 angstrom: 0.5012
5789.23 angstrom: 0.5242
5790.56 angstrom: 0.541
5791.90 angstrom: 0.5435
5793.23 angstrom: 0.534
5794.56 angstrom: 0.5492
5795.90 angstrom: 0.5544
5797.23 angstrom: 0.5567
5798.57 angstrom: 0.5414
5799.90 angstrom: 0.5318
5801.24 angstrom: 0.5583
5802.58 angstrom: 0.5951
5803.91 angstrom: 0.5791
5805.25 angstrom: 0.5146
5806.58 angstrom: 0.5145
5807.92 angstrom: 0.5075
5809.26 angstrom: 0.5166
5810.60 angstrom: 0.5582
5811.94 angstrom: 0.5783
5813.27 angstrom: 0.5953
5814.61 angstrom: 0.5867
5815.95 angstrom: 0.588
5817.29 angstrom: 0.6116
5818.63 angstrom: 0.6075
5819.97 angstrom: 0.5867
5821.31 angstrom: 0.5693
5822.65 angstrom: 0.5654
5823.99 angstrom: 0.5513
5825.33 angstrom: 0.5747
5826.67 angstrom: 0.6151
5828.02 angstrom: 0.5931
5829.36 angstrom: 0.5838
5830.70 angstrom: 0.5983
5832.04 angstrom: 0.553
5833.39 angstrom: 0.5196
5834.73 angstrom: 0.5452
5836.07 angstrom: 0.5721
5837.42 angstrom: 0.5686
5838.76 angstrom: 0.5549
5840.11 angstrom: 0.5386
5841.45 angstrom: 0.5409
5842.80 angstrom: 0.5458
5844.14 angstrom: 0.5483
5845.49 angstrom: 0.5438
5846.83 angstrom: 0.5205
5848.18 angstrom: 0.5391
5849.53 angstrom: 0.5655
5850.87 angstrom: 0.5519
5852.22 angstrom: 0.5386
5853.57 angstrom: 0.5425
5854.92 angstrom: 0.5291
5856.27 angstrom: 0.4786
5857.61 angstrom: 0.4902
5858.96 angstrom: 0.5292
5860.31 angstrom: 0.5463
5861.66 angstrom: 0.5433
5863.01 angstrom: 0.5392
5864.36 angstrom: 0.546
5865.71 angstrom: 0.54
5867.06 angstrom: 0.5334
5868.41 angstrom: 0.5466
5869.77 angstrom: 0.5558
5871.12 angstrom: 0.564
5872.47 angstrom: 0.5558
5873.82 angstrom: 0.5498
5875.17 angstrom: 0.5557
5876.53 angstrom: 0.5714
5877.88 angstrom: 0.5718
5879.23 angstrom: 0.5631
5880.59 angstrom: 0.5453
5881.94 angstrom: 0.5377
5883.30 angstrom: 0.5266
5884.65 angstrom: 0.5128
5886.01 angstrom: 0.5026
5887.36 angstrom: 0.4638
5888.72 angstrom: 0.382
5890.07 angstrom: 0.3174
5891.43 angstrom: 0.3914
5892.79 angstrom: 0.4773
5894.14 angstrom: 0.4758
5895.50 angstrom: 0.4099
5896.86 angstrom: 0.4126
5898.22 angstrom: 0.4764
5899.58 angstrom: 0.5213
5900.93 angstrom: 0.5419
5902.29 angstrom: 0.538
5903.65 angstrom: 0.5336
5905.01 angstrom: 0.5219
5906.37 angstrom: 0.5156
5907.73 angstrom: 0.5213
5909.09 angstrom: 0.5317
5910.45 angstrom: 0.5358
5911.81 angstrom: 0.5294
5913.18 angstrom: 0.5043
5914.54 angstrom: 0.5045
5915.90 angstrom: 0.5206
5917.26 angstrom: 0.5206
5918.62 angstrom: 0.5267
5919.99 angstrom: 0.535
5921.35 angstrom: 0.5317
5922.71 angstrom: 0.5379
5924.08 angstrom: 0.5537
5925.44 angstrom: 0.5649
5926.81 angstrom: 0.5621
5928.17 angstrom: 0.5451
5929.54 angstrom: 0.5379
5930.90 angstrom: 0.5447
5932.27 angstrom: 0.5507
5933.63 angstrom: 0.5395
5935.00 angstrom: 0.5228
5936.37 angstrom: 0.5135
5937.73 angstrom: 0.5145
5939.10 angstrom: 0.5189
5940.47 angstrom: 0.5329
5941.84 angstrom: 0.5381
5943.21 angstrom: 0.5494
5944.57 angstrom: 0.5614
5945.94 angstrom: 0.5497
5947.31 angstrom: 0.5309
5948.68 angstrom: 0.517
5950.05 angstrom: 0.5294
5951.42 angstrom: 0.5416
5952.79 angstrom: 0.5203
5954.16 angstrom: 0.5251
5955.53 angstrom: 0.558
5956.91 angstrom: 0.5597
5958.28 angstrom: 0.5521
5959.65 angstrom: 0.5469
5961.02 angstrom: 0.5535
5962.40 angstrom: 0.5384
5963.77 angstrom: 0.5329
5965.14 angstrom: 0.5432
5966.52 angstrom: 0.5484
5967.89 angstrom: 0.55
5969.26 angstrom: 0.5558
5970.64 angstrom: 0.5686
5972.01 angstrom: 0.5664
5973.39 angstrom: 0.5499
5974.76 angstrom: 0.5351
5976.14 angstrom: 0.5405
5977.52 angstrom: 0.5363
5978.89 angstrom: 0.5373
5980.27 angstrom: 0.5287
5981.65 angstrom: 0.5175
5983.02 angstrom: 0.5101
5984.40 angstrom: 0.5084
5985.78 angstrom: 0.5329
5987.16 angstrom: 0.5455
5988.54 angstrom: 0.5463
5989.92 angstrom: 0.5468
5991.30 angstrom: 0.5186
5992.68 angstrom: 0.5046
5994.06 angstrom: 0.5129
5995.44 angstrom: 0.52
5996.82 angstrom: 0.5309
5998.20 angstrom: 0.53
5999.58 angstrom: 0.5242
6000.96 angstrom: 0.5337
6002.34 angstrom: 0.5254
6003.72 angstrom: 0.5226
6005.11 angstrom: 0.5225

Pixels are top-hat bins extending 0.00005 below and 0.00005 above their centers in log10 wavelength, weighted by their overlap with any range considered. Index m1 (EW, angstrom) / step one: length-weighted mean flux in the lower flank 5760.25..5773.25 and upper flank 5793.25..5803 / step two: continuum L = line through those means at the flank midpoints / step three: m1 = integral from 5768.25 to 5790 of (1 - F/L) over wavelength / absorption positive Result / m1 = 0.6 angstrom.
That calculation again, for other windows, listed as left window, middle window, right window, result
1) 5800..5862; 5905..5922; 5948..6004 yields 0.7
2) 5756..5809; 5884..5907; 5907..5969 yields 2.8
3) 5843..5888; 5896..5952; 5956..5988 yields 1.2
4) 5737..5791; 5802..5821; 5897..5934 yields -1.3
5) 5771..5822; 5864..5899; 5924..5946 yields 2.6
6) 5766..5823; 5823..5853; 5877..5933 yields -1.4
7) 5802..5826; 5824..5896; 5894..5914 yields 0.7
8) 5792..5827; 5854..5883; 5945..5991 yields 0.6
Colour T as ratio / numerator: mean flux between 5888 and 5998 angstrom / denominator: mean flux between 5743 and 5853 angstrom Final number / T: 0.96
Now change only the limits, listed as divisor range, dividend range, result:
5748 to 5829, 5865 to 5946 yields 0.95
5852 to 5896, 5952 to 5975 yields 1.07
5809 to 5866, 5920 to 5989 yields 0.97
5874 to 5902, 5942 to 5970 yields 1.11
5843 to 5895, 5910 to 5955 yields 1.03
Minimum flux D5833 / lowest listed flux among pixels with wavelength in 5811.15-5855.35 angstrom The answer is 0.5196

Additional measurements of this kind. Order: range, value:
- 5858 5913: 0.3174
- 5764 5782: 0.4975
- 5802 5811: 0.5075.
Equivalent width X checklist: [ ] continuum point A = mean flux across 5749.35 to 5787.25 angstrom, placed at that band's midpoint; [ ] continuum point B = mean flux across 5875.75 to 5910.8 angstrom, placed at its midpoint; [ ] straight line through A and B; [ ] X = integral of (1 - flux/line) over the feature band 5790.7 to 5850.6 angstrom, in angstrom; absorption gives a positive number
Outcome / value -5.0 angstrom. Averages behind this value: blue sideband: 0.531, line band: 0.559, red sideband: 0.496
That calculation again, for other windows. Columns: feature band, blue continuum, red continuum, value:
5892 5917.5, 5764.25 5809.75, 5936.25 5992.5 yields 1.6 angstrom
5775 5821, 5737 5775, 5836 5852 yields -0.4 angstrom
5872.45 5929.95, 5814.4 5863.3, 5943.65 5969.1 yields 3.9 angstrom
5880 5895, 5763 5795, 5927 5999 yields 1.9 angstrom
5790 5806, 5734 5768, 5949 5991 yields -0.5 angstrom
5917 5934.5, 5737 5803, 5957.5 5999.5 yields -0.2 angstrom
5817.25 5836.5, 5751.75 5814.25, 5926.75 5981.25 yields -1.3 angstrom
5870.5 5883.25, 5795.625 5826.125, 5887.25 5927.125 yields -0.9 angstrom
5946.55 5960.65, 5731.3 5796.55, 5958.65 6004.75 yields -0.1 angstrom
